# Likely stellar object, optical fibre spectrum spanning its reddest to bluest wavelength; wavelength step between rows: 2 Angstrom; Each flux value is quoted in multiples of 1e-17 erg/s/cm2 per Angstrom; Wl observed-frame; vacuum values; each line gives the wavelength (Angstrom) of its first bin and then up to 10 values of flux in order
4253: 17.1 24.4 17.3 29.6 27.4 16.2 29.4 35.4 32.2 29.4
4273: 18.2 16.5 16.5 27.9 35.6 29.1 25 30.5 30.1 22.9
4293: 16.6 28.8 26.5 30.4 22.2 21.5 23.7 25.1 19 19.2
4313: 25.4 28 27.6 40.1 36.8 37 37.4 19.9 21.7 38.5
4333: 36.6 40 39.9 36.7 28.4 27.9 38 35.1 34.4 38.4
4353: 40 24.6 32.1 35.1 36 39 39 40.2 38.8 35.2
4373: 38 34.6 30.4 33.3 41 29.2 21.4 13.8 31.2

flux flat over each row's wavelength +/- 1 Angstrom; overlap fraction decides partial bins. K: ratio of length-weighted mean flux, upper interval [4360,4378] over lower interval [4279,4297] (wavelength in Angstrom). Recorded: 1.35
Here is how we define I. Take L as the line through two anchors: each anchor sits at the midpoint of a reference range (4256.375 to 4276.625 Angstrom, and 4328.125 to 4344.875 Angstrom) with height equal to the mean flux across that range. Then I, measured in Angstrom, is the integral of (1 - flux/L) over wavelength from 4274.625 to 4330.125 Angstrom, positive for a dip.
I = 5.65 Angstrom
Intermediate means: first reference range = 25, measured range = 26.6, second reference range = 34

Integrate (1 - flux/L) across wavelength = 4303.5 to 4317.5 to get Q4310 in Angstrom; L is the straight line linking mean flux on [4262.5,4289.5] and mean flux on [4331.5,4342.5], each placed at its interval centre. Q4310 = 3.6 Angstrom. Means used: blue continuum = 26.7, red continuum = 36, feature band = 23.8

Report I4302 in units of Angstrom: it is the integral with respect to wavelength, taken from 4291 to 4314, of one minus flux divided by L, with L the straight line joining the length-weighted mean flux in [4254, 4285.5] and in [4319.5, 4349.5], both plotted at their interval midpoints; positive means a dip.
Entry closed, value 4.9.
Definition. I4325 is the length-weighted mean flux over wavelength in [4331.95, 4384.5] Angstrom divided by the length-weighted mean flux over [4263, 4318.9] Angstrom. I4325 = 1.37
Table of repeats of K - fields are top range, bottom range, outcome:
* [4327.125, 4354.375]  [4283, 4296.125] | 1.33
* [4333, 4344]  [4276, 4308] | 1.35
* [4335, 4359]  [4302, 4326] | 1.21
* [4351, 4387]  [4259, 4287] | 1.29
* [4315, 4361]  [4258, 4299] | 1.29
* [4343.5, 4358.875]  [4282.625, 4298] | 1.32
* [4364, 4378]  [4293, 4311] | 1.53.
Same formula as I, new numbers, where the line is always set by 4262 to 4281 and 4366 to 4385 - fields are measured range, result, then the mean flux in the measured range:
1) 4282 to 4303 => 0.9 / 26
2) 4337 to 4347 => -0.6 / 33.7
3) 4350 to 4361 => -0.4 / 34.2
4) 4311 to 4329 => -0.3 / 30.3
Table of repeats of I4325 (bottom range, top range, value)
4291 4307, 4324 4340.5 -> 1.39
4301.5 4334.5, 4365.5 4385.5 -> 1.21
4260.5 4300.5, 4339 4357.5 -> 1.28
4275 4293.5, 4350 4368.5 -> 1.40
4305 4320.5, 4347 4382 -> 1.35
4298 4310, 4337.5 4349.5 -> 1.42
